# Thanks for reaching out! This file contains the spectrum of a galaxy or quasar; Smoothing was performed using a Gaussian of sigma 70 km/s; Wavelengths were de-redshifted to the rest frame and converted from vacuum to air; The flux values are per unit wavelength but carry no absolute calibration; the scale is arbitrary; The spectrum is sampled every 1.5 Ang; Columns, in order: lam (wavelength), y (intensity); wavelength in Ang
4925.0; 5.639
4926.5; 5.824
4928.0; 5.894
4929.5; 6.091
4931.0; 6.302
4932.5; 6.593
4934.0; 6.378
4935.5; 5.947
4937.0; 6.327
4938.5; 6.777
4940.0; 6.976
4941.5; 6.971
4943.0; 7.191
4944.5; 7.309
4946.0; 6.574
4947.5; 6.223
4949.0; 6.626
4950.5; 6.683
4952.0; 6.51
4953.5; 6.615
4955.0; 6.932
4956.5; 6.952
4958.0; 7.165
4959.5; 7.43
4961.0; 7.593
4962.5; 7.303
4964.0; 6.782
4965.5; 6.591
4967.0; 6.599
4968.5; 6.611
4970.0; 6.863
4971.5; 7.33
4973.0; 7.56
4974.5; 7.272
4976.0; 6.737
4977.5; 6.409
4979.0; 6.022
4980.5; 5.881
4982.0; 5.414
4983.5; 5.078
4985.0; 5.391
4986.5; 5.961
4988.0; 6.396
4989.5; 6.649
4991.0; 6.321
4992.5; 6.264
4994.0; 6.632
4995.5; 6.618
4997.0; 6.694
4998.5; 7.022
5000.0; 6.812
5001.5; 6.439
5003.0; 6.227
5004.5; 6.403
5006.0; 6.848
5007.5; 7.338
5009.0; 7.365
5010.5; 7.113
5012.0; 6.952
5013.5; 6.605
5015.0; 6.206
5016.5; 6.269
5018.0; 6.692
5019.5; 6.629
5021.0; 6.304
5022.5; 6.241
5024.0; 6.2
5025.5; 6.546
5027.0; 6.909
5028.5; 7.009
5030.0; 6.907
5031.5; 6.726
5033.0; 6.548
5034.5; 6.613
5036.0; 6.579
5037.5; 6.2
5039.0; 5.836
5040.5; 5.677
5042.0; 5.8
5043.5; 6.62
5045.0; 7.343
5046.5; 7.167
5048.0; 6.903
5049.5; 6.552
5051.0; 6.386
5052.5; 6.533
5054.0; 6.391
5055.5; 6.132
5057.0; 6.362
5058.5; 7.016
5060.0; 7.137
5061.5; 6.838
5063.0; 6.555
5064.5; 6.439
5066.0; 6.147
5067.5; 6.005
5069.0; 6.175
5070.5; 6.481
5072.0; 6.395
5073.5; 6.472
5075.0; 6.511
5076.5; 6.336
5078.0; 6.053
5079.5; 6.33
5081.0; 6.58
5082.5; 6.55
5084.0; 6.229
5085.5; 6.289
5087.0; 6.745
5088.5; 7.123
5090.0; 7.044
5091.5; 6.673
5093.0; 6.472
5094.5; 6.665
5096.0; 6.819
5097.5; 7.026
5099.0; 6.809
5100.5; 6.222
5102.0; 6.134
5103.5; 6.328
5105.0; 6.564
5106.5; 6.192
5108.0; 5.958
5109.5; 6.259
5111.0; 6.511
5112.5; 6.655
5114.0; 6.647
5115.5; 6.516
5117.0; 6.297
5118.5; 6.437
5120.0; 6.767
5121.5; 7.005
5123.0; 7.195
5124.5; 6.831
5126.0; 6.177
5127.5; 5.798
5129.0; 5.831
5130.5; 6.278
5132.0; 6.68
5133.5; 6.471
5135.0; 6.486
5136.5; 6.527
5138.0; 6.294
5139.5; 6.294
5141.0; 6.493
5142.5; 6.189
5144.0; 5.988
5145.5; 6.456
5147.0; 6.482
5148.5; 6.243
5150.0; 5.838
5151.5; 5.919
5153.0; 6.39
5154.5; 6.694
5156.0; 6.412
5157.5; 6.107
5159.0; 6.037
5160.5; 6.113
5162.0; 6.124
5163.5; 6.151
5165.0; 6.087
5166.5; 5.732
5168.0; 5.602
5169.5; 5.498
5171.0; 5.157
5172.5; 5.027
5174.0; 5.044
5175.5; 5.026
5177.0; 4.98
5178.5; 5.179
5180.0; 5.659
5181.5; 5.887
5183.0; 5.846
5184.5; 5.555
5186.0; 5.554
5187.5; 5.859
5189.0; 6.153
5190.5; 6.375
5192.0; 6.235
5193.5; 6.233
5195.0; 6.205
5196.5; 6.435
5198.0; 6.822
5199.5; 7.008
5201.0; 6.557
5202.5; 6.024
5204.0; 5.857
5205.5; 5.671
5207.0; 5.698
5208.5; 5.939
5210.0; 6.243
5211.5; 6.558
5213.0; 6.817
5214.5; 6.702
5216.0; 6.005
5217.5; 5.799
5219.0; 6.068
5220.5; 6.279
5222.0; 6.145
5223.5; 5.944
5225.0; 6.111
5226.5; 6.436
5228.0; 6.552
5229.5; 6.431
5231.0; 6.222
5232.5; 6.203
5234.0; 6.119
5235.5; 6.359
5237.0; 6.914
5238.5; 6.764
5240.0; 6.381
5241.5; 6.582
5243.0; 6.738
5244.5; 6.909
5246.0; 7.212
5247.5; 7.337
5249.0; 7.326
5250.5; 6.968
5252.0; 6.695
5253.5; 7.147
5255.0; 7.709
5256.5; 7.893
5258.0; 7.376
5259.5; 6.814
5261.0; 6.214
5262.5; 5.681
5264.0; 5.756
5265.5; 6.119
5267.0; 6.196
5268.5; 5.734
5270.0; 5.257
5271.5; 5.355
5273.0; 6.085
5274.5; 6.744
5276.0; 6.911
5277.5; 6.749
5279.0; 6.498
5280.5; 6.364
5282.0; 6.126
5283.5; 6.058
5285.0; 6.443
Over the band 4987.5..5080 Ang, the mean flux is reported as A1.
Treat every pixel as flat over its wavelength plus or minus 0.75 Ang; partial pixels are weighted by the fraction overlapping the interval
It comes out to 6.55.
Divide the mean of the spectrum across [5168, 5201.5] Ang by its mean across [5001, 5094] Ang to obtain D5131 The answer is 0.9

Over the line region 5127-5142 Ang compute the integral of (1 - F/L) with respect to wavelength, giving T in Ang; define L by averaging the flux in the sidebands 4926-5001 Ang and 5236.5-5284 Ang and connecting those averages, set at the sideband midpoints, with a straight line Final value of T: 0.6 Ang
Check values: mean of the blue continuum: 6.58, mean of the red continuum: 6.58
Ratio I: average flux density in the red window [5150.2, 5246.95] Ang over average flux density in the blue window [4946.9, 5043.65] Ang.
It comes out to 0.93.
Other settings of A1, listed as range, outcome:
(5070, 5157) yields 6.45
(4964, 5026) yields 6.53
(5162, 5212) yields 5.87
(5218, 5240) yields 6.32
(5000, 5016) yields 6.75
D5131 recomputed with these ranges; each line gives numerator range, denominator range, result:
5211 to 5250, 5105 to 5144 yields 1.01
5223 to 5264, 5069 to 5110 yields 1.03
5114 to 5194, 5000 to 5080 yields 0.93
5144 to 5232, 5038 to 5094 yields 0.93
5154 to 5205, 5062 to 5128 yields 0.91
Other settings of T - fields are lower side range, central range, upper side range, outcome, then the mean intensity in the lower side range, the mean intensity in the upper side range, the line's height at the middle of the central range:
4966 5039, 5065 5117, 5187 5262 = 0.5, 6.54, 6.5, 6.53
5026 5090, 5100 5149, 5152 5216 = -1.3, 6.52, 5.98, 6.24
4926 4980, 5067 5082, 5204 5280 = 0.6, 6.72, 6.44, 6.6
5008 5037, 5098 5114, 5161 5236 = -0.1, 6.66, 6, 6.35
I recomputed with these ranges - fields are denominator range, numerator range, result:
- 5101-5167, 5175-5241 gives 0.97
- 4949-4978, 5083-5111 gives 0.94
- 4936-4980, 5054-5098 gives 0.95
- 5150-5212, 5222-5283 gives 1.10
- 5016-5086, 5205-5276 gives 0.99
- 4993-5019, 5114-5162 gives 0.95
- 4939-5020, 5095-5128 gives 0.98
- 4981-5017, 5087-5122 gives 1.02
